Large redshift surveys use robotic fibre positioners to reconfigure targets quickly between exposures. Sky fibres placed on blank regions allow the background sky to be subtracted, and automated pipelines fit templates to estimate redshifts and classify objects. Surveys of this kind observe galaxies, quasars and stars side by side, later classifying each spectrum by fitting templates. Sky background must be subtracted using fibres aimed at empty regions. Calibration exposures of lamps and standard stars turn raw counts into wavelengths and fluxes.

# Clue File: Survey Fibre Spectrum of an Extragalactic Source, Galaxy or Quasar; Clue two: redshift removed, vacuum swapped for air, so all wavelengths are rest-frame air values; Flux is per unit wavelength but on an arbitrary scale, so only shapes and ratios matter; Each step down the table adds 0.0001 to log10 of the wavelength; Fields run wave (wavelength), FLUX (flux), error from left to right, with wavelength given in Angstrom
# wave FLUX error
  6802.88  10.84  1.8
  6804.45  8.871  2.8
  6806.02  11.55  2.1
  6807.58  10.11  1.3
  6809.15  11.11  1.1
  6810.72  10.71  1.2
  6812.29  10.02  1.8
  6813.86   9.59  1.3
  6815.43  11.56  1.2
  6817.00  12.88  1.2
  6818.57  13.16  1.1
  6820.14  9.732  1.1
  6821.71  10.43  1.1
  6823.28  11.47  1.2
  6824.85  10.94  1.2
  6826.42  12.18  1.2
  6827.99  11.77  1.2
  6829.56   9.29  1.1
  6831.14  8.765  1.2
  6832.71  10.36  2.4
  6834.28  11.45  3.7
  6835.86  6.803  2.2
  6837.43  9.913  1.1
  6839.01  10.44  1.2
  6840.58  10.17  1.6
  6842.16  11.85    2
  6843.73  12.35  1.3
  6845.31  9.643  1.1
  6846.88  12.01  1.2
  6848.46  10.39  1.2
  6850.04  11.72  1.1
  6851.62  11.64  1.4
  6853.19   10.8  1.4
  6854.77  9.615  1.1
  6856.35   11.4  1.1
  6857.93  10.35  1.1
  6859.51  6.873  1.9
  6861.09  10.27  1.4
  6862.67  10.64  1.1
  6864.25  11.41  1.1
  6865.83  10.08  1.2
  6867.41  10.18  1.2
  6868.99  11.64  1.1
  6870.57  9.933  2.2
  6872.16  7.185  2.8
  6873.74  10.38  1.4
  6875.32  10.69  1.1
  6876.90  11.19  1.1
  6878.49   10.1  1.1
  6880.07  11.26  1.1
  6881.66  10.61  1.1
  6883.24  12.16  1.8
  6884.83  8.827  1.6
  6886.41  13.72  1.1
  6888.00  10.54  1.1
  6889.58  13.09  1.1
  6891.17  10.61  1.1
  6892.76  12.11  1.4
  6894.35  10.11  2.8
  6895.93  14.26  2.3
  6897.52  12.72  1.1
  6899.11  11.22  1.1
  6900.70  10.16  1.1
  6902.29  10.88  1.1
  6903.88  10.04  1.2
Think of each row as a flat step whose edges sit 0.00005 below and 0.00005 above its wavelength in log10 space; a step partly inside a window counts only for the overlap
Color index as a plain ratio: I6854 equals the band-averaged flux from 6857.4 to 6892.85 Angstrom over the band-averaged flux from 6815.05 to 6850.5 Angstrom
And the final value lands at 0.98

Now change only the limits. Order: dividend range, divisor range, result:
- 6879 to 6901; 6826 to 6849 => 1.10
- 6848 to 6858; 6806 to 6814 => 1.04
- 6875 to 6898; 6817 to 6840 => 1.09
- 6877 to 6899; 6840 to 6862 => 1.08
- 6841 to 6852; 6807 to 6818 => 1.04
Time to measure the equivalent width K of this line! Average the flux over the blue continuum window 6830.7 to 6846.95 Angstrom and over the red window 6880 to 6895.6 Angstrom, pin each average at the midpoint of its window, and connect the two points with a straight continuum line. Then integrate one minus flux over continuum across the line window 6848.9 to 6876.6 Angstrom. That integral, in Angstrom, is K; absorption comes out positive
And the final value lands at 1.4 Angstrom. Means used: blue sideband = 10.3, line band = 10.3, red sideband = 11.4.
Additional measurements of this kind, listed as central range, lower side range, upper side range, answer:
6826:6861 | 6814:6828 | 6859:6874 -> 0.85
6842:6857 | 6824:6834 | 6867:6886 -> -0.83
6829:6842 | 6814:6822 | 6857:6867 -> 1.31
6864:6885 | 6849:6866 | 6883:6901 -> 1.17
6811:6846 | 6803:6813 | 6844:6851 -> 0.22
